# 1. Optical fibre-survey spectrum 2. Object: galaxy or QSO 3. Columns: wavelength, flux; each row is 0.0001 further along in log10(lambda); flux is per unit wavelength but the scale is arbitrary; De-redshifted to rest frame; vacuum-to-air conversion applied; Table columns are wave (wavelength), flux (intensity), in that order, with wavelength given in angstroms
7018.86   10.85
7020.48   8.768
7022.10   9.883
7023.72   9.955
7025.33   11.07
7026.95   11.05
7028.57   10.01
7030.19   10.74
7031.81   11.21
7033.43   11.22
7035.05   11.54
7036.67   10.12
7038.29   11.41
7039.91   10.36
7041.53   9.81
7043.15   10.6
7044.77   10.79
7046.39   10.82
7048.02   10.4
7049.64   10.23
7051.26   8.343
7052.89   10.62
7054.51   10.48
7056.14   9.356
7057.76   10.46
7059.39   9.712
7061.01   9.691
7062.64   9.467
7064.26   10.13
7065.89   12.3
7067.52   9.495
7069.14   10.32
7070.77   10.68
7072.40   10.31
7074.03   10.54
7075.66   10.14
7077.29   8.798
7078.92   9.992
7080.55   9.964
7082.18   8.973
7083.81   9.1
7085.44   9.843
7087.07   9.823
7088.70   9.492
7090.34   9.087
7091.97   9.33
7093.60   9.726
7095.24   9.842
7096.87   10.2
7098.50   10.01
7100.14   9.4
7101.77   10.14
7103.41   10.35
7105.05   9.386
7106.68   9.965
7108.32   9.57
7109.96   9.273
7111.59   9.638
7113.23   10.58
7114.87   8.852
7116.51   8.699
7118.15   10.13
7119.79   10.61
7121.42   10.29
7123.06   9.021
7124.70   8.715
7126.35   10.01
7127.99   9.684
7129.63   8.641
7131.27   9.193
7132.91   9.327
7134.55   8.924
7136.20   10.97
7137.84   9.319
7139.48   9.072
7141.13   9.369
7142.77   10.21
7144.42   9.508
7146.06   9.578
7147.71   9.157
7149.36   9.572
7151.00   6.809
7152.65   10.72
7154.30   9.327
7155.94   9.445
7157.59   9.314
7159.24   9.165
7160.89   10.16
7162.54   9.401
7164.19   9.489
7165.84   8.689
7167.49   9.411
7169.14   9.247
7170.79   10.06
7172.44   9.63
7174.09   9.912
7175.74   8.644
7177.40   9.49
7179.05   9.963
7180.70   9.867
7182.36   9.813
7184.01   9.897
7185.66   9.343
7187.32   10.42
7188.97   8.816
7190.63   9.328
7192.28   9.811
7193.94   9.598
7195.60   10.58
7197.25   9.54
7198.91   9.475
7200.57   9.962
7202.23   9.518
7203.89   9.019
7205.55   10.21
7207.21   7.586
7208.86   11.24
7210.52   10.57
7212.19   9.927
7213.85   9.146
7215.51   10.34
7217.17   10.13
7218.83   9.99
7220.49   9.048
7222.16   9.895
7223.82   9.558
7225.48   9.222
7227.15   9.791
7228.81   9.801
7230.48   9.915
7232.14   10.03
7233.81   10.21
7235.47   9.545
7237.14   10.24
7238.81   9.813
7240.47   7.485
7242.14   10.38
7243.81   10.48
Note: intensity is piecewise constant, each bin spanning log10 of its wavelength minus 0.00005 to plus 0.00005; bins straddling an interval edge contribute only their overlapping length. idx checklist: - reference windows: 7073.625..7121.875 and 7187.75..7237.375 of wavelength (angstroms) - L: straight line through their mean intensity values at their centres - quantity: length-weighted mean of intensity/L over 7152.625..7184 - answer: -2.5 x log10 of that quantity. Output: 0.02 mag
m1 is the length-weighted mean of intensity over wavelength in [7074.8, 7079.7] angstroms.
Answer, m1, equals 9.65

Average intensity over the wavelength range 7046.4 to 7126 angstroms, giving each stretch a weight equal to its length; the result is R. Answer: 9.83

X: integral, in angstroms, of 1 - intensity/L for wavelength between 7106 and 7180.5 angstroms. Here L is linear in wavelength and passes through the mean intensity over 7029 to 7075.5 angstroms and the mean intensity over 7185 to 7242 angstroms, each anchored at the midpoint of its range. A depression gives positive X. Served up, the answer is 3.8 angstroms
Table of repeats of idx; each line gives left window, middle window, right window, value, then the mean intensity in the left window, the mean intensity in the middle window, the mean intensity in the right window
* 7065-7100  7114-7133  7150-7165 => 0.016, 9.89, 9.44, 9.32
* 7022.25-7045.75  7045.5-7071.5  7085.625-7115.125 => 0.018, 10.7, 10.2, 9.72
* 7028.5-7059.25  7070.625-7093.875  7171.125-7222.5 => 0.061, 10.4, 9.69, 9.7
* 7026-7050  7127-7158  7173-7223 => 0.074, 10.7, 9.38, 9.7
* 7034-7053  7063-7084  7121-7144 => 0.003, 10.4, 10.1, 9.47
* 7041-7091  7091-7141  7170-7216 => 0.028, 10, 9.62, 9.7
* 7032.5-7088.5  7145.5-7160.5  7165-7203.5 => 0.057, 10.2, 9.25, 9.6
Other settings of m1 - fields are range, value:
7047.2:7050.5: 10.3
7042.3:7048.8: 10.6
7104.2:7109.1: 9.64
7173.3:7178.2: 9.33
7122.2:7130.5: 9.21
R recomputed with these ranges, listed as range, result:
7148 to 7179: 9.37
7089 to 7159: 9.54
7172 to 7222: 9.7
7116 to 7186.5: 9.49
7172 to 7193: 9.61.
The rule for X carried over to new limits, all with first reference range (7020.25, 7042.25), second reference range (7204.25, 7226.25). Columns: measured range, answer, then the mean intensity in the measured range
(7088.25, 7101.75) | 0.80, 9.67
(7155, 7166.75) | 0.71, 9.38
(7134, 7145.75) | 0.51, 9.64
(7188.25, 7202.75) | 0.29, 9.63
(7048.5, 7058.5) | 0.51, 9.93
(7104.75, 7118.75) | 0.88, 9.56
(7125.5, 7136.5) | 0.71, 9.46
